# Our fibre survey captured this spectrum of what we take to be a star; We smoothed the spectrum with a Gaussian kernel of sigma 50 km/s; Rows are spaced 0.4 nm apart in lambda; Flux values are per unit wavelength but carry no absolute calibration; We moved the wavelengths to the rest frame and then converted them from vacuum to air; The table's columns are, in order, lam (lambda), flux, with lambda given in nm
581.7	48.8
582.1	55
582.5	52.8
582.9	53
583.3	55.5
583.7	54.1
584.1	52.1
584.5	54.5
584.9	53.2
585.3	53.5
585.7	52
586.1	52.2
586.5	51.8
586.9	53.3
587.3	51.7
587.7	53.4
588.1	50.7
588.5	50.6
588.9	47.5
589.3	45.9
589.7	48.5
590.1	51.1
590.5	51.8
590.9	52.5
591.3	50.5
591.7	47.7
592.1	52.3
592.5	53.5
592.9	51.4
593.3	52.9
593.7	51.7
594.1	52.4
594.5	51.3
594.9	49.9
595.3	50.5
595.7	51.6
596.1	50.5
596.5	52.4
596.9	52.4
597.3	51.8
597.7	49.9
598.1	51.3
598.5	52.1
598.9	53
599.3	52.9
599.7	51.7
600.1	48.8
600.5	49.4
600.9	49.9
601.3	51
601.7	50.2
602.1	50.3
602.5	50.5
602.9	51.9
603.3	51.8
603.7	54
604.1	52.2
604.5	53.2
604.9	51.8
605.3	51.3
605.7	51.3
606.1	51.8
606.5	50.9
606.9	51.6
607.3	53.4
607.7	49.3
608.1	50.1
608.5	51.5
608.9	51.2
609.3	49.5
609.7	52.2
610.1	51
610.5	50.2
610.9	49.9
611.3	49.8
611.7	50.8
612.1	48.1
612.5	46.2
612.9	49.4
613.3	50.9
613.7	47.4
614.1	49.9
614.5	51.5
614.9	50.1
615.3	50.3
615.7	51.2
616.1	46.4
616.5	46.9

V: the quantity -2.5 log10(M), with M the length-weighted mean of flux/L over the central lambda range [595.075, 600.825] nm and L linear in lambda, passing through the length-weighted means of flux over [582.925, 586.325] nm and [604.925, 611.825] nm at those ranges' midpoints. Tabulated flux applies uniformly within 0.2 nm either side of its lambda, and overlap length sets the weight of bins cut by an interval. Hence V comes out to 0.02 mag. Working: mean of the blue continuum 53.4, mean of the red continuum 51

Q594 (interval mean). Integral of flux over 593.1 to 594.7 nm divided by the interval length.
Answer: 52.1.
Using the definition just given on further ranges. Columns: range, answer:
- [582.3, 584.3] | 53.5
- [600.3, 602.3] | 50.2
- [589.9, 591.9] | 50.7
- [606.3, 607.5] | 52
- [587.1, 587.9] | 52.5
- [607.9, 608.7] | 50.8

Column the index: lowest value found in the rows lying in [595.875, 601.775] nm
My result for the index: 48.8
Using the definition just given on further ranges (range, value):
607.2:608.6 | 49.3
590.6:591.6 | 50.5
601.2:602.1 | 50.2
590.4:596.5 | 47.7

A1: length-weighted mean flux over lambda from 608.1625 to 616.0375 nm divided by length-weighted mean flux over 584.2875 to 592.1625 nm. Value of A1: 1.0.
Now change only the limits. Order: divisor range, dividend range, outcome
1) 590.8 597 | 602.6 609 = 1.01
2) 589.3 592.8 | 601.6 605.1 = 1.02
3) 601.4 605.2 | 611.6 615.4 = 0.95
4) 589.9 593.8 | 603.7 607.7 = 1.01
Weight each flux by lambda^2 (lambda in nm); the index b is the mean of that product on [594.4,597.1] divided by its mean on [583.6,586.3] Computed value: 1.0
